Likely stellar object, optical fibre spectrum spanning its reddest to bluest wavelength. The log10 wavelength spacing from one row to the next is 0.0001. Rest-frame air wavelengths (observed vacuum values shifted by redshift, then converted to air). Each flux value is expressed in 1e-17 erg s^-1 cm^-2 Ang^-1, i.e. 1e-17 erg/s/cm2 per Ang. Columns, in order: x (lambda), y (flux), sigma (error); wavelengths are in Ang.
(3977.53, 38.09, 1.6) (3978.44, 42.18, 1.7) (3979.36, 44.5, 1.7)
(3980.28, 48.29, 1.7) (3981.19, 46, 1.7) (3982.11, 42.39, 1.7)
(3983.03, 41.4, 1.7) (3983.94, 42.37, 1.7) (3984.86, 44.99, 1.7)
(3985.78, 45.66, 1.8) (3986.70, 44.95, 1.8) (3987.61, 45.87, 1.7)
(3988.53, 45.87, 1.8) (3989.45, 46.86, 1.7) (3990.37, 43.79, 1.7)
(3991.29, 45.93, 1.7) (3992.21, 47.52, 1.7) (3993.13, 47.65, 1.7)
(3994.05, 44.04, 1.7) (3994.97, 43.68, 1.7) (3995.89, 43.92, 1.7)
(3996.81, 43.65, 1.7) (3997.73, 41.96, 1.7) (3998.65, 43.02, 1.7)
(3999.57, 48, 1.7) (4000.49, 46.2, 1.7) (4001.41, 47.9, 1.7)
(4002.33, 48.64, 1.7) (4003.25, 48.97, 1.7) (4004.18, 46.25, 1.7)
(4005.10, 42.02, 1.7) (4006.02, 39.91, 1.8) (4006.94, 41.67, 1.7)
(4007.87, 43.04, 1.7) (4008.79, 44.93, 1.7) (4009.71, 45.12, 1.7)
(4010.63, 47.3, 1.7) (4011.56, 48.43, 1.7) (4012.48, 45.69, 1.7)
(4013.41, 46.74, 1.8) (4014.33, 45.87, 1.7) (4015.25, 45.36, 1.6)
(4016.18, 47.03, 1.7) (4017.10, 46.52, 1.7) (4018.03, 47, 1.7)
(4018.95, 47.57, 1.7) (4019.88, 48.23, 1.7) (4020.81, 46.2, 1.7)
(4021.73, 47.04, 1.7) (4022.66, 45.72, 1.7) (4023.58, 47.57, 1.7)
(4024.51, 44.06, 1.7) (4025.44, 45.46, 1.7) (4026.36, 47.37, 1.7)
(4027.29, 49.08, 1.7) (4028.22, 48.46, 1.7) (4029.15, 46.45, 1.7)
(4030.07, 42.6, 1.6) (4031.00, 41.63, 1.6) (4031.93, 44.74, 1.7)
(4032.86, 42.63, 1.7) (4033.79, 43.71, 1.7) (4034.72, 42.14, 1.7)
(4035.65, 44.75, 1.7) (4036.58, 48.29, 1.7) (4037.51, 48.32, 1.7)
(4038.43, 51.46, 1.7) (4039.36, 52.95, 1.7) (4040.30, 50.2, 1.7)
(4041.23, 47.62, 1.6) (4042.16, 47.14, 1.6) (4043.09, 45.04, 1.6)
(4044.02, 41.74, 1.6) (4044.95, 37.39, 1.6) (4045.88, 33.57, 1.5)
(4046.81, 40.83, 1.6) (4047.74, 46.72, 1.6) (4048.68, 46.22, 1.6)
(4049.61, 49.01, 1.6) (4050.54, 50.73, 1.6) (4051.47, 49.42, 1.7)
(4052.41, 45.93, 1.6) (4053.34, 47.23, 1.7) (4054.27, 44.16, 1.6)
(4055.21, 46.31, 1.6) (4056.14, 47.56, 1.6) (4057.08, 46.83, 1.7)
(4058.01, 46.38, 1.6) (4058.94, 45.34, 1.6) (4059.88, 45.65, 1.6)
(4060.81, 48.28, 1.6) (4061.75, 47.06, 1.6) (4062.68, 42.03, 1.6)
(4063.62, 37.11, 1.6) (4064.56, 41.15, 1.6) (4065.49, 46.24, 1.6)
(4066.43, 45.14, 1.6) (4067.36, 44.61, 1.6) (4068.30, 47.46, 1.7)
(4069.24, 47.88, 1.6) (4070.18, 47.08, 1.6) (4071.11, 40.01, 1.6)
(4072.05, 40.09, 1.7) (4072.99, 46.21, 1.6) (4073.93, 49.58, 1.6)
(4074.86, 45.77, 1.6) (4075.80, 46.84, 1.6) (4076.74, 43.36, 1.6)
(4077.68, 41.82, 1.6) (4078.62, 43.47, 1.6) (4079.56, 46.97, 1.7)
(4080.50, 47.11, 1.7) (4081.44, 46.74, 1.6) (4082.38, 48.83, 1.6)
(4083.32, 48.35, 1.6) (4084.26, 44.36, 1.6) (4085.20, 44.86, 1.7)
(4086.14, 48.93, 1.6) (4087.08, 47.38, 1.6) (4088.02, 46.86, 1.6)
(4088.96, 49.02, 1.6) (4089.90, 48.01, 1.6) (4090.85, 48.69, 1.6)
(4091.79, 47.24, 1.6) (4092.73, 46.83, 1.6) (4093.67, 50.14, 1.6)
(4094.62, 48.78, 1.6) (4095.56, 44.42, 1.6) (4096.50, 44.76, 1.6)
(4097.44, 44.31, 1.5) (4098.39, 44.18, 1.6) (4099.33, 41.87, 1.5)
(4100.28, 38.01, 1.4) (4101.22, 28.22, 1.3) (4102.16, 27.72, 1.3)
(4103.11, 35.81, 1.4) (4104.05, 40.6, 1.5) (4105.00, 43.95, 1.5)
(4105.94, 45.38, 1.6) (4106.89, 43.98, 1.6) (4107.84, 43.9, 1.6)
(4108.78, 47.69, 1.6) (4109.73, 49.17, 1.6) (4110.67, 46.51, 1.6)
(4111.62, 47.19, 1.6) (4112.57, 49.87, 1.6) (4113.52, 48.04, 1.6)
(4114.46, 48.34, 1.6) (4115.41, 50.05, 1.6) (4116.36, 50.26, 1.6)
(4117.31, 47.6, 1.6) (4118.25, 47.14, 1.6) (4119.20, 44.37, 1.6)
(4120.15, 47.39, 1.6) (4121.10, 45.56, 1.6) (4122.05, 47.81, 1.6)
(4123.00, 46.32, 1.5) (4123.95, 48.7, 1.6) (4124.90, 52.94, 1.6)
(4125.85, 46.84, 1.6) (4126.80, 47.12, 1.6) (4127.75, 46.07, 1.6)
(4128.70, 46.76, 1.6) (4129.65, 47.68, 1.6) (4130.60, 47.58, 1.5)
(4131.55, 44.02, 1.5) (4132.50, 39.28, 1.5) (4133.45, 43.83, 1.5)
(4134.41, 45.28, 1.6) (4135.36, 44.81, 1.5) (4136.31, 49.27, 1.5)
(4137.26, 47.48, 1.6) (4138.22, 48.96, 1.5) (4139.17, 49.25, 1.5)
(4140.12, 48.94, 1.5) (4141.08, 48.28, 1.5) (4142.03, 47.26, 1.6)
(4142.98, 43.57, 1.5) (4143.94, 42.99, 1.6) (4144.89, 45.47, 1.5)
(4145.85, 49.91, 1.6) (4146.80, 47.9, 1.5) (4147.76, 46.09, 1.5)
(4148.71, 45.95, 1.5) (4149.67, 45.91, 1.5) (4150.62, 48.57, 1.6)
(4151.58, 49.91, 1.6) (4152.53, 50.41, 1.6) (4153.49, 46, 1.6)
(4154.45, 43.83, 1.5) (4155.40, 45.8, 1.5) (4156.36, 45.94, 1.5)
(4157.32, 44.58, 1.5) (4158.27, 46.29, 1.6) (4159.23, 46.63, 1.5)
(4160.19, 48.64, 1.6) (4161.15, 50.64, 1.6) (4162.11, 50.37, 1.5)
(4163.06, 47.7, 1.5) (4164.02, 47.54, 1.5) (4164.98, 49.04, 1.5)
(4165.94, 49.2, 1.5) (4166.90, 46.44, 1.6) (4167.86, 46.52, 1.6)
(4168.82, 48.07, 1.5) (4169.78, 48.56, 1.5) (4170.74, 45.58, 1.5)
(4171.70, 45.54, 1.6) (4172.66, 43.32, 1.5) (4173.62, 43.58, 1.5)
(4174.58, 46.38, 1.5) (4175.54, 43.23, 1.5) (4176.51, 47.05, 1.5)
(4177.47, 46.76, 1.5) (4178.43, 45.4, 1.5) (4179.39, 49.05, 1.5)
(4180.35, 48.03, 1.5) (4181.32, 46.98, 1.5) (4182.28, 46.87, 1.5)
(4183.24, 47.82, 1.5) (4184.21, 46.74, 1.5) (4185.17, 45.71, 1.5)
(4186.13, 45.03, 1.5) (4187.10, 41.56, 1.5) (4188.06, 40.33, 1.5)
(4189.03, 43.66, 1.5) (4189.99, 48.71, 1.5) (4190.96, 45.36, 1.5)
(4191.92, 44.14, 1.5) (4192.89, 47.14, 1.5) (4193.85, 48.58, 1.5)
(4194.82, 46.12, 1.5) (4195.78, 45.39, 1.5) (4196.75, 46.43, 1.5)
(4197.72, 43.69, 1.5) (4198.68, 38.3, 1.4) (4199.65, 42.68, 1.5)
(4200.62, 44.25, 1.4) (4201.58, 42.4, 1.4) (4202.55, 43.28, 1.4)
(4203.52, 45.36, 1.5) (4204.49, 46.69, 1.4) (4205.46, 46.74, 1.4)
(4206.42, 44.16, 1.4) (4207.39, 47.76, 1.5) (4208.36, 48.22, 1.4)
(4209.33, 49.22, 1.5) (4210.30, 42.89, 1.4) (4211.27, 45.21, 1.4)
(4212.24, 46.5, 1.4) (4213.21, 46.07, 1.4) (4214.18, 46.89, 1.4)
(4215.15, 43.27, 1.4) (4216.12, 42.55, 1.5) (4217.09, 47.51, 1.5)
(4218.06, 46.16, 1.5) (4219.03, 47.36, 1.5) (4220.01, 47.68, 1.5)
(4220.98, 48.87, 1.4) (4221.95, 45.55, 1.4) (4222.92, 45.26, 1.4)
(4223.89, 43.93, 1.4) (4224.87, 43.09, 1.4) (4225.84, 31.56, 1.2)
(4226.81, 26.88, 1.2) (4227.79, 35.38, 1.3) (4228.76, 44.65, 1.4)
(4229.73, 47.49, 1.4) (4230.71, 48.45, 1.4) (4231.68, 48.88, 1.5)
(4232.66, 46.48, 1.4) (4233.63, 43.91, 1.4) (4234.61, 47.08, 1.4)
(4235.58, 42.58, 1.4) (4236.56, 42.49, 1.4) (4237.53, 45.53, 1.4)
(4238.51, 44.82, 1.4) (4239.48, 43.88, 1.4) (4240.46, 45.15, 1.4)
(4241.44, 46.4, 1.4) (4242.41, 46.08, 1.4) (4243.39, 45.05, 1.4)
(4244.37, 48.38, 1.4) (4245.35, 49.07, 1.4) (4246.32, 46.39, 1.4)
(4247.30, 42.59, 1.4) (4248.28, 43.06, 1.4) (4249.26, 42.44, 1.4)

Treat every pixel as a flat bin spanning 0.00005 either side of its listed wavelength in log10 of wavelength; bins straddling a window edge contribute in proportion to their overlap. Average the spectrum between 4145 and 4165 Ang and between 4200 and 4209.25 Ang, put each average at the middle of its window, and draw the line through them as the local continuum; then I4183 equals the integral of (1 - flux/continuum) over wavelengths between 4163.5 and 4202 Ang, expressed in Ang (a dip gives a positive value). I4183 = 0.6 Ang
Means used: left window 47.4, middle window 45.7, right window 45.6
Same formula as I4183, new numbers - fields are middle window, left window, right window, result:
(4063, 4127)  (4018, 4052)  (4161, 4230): 0.4 Ang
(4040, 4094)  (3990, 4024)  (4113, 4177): 0.6 Ang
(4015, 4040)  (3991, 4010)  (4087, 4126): -0.7 Ang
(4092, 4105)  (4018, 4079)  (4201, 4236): 1.1 Ang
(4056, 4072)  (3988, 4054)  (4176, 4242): 0.2 Ang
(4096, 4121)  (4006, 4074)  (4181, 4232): 0.6 Ang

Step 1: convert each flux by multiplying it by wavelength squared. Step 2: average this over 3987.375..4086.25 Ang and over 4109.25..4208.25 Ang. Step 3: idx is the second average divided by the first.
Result 1.08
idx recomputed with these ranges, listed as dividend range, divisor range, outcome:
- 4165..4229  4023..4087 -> 1.06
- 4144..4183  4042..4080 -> 1.10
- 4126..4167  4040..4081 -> 1.08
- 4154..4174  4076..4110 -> 1.09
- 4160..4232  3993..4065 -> 1.08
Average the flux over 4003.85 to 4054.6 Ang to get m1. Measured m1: 45.7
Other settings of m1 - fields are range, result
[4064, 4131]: 45.6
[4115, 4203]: 46.4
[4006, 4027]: 46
